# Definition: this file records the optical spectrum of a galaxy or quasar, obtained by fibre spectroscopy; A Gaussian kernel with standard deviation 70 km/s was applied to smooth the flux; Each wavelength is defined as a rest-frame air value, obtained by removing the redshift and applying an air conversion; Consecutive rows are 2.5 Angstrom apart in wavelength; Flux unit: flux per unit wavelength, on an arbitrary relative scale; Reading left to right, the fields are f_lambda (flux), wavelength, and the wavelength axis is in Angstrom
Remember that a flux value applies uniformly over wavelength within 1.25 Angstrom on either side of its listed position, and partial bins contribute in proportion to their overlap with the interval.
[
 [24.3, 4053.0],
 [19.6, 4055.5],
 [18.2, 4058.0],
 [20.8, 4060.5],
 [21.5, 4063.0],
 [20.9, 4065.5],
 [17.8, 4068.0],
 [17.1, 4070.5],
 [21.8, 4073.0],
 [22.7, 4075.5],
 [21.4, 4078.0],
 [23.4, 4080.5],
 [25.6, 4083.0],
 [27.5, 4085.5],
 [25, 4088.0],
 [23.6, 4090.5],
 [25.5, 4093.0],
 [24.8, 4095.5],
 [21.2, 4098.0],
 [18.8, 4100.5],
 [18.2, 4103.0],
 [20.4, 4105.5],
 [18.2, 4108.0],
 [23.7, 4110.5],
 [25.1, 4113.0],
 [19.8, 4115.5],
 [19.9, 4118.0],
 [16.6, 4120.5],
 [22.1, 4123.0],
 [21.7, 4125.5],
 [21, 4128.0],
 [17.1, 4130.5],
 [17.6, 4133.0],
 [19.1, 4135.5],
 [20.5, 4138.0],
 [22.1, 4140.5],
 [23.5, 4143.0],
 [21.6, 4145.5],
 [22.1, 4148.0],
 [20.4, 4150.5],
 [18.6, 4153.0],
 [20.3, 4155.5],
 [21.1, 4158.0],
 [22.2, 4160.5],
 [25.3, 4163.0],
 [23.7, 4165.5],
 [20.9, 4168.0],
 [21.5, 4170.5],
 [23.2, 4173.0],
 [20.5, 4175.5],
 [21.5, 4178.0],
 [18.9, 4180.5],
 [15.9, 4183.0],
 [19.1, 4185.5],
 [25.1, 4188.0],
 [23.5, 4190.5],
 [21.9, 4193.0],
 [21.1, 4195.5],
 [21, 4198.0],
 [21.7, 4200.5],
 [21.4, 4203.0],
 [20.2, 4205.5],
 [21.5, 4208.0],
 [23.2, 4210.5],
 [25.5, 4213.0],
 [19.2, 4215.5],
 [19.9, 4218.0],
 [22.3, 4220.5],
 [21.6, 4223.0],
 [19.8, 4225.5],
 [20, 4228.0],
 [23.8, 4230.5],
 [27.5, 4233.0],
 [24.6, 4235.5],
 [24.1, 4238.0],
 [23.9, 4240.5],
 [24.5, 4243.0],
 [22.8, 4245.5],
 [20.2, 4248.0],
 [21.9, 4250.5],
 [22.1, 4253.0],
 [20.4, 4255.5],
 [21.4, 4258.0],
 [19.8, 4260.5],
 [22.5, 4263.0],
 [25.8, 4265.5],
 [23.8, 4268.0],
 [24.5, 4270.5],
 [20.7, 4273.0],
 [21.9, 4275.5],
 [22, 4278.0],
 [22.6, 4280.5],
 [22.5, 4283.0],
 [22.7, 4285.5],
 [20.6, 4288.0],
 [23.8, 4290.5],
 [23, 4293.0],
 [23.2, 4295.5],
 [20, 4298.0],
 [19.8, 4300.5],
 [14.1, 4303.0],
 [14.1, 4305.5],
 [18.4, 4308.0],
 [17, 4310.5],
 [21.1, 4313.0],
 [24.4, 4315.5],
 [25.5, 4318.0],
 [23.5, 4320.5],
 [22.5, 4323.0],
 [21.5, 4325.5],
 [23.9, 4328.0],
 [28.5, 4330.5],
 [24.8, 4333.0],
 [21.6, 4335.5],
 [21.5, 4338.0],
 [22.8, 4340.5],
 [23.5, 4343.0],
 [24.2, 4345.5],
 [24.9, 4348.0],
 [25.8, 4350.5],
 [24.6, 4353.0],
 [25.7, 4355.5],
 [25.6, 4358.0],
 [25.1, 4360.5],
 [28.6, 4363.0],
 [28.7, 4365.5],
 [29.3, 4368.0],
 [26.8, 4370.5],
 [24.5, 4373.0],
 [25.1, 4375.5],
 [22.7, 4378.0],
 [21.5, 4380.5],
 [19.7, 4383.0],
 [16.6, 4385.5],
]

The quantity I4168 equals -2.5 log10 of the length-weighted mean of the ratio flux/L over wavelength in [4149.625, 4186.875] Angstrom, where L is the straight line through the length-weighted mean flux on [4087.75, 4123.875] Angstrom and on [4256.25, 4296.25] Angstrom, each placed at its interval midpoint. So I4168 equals 0.05 mag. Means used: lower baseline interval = 21.4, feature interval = 20.9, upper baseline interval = 22.5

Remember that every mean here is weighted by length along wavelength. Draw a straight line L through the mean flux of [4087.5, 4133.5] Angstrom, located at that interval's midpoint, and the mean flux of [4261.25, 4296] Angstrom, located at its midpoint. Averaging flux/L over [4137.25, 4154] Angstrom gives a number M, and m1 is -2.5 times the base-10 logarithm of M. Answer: 0.00 mag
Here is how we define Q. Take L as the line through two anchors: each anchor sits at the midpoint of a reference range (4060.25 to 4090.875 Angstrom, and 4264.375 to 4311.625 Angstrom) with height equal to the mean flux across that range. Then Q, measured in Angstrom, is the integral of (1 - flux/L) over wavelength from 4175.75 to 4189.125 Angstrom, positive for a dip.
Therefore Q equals 1.0 Angstrom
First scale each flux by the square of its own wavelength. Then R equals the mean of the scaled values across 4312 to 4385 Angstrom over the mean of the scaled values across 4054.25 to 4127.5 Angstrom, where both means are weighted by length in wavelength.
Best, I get 1.3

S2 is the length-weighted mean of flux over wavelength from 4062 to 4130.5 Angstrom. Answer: 21.6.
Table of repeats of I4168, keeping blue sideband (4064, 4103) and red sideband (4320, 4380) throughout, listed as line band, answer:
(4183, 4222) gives 0.09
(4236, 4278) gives 0.07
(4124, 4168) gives 0.09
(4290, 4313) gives 0.26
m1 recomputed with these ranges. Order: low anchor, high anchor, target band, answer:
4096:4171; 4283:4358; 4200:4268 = -0.03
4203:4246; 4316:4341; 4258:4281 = 0.02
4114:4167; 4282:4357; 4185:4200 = -0.04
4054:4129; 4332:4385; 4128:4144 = 0.10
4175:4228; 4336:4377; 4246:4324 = 0.09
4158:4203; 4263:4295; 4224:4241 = -0.05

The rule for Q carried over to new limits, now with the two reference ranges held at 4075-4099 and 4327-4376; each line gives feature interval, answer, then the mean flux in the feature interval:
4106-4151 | 6.8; 20.7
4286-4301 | 1.9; 21.9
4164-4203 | 5.1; 21.3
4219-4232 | 1.7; 21.6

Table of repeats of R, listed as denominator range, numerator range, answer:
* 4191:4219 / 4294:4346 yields 1.06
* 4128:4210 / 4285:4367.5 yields 1.17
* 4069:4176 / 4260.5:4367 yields 1.16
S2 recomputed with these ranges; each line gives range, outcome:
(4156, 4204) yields 21.5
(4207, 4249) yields 22.6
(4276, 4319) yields 20.9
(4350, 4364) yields 25.9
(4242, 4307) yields 21.5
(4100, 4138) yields 20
